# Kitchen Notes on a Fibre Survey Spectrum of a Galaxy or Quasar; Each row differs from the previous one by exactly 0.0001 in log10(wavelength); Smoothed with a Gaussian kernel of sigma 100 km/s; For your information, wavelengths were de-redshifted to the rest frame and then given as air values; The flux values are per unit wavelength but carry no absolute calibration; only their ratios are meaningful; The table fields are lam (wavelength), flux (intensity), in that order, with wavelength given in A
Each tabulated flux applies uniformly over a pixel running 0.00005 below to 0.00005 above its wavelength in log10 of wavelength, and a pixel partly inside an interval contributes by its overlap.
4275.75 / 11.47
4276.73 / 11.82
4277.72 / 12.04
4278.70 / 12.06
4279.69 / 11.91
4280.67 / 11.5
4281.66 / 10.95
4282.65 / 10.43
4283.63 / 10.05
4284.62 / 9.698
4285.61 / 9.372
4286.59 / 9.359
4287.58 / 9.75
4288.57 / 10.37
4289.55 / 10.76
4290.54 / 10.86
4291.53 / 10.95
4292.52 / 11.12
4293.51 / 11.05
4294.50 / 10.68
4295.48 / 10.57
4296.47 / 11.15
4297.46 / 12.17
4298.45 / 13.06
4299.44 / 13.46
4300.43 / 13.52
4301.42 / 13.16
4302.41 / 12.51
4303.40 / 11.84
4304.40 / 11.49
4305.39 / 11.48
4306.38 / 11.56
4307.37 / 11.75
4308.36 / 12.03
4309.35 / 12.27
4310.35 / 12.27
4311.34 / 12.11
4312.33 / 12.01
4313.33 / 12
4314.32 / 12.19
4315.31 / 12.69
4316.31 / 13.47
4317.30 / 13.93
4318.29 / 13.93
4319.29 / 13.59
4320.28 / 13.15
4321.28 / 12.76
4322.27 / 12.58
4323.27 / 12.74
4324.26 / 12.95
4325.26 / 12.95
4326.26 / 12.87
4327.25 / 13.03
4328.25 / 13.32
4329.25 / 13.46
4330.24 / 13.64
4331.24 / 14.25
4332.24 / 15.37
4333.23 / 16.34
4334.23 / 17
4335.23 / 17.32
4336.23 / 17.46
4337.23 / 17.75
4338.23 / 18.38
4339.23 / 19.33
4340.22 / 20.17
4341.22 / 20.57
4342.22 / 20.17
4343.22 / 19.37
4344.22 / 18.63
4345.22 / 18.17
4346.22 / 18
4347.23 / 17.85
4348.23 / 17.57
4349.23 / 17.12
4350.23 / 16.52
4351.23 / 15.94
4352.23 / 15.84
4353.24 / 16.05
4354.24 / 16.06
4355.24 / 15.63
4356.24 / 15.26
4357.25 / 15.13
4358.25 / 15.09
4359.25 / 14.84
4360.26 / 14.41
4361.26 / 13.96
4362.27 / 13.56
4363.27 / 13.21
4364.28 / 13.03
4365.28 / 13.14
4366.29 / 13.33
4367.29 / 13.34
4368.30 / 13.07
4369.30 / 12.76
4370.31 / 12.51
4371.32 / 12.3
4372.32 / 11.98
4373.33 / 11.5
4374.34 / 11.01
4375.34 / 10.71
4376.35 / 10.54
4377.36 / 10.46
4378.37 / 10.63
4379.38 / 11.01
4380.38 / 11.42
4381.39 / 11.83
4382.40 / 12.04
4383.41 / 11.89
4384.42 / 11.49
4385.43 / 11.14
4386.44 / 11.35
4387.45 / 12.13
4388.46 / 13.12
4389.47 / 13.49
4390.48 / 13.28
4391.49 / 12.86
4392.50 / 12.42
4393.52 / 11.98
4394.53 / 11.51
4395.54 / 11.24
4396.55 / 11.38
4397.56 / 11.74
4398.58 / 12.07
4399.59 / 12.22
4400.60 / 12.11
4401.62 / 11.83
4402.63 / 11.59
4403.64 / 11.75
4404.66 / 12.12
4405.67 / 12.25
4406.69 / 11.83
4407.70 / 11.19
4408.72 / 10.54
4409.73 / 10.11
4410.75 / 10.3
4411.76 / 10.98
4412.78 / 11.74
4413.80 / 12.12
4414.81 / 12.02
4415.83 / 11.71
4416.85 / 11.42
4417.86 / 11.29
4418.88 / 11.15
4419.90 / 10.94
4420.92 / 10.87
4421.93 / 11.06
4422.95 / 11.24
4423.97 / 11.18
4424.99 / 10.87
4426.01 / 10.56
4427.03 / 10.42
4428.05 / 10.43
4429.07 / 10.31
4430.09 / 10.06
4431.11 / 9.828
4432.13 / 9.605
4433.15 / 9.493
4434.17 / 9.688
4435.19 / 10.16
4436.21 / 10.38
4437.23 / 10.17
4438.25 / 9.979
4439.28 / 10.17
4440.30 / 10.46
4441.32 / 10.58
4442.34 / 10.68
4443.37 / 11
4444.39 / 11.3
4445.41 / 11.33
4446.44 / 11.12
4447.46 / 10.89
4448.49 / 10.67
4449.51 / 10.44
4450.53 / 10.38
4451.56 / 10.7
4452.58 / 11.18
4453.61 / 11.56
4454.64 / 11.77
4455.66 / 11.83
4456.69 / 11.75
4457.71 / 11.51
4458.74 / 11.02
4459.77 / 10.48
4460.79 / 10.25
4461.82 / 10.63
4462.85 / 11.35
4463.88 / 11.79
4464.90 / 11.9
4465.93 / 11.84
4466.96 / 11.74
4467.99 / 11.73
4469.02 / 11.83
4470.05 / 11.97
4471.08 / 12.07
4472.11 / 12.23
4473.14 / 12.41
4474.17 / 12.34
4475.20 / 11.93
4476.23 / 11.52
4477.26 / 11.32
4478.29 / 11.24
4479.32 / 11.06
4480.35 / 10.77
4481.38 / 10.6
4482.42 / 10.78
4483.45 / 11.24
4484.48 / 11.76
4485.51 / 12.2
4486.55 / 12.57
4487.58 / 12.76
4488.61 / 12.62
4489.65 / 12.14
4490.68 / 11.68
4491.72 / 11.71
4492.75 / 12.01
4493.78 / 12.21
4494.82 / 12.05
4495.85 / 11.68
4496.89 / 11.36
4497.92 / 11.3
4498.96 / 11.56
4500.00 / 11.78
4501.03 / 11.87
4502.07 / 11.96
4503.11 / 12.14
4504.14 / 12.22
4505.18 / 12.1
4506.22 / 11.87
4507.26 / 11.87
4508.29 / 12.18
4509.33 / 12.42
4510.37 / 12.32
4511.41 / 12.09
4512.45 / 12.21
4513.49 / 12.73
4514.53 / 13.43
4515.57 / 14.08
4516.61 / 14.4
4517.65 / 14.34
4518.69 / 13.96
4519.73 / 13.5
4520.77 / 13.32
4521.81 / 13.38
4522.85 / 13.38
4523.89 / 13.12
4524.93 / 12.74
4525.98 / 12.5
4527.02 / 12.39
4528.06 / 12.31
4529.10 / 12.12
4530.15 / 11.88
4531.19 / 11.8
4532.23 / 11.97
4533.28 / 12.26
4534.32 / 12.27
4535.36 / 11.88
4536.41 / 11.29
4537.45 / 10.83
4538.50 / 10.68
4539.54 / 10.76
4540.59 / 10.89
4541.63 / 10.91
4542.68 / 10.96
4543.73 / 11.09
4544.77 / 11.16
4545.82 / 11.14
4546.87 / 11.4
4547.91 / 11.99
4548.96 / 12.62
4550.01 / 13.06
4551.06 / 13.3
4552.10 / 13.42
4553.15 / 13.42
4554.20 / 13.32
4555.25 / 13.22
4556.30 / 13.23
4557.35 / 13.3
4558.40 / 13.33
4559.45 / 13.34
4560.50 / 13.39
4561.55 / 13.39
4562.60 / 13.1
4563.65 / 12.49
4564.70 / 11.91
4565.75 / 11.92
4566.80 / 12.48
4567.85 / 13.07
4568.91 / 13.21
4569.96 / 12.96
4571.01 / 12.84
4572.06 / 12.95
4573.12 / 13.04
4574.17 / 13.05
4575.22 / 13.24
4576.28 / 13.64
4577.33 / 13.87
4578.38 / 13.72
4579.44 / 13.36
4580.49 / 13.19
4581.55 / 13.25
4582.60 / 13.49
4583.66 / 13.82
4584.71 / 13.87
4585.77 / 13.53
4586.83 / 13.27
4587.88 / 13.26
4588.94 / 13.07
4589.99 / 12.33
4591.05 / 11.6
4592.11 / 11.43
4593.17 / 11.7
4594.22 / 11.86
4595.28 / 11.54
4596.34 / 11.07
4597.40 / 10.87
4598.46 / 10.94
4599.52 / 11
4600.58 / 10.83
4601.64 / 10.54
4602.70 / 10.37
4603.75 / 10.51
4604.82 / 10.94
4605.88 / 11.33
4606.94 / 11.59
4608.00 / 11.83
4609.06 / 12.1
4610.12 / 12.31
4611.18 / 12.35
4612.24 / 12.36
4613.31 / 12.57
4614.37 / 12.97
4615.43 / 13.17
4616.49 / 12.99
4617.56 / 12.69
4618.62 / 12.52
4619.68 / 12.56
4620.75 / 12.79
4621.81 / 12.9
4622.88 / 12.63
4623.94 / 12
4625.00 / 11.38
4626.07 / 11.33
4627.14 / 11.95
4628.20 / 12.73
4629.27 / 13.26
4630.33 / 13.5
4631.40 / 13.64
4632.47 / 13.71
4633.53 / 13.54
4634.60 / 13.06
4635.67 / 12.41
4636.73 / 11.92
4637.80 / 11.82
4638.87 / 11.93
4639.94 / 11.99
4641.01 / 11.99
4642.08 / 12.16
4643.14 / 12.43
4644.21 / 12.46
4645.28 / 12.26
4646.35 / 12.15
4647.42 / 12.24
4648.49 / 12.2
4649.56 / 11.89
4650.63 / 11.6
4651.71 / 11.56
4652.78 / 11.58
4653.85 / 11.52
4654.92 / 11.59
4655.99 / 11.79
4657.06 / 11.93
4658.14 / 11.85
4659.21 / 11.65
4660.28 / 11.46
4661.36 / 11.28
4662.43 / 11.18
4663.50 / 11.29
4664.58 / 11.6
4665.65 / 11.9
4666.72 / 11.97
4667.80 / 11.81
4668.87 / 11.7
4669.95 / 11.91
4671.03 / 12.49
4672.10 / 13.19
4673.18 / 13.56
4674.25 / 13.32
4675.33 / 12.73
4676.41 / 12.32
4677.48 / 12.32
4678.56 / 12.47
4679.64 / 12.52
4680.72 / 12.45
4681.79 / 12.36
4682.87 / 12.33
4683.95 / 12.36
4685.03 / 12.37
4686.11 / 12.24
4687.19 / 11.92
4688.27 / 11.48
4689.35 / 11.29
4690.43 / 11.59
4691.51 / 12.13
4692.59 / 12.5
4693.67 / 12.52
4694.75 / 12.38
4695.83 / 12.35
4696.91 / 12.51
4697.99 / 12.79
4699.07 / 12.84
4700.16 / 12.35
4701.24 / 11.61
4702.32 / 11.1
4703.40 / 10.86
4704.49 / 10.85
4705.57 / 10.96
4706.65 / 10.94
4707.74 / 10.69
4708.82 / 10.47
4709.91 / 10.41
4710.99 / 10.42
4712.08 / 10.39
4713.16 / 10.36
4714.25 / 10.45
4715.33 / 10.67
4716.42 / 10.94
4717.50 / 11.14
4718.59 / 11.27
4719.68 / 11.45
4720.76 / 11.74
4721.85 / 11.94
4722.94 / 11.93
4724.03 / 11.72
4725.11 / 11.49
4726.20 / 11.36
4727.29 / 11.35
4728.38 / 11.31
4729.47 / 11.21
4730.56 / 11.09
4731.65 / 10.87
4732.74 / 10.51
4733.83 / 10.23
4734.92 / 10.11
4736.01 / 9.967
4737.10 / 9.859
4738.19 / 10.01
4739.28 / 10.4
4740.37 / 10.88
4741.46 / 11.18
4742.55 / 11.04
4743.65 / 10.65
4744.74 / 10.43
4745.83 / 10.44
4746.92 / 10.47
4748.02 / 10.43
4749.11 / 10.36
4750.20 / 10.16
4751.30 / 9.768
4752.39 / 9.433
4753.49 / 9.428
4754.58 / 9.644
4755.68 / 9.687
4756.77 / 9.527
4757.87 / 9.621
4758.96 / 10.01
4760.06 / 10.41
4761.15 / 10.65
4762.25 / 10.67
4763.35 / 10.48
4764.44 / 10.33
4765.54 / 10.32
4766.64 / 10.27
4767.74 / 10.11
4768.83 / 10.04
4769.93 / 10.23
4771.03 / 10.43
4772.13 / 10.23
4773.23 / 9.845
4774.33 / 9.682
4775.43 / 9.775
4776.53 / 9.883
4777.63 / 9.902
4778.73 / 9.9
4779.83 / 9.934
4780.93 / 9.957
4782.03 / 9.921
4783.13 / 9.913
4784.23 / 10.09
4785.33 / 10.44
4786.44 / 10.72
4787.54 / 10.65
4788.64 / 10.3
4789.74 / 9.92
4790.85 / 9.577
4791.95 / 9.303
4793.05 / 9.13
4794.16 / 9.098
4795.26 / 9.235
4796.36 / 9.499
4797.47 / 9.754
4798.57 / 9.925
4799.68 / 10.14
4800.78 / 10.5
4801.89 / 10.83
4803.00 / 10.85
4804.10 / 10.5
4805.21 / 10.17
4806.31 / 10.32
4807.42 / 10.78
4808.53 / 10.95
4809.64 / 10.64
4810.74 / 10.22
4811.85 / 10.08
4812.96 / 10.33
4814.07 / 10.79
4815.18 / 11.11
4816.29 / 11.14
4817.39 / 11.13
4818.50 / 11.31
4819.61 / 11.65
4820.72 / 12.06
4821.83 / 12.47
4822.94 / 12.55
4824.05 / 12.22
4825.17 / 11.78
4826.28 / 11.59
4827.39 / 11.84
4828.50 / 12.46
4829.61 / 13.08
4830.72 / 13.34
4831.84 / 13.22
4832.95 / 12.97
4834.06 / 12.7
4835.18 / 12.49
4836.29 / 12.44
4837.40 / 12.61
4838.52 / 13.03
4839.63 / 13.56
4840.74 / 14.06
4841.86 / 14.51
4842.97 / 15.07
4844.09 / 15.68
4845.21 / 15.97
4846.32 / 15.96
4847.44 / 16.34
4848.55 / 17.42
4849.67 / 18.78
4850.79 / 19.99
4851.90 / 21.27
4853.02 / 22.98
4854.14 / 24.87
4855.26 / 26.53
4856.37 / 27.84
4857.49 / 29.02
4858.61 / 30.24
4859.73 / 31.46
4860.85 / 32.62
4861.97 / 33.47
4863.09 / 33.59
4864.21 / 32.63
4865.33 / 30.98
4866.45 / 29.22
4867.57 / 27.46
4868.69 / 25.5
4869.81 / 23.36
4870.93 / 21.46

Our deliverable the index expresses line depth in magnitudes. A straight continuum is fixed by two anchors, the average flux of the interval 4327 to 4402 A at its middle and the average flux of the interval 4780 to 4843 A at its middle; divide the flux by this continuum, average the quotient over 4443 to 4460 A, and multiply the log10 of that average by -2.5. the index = 0.22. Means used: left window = 14.2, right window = 11.2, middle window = 11.1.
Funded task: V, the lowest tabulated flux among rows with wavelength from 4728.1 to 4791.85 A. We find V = 9.428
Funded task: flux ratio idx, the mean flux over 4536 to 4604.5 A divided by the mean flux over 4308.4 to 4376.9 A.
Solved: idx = 0.8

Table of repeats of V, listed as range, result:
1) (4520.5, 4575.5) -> 10.68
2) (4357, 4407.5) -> 10.46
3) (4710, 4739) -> 9.859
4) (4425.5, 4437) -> 9.493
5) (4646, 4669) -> 11.18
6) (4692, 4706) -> 10.85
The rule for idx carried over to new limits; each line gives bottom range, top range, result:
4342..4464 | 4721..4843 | 0.89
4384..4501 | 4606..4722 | 1.06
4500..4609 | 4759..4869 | 1.15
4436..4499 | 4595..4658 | 1.06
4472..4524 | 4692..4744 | 0.91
